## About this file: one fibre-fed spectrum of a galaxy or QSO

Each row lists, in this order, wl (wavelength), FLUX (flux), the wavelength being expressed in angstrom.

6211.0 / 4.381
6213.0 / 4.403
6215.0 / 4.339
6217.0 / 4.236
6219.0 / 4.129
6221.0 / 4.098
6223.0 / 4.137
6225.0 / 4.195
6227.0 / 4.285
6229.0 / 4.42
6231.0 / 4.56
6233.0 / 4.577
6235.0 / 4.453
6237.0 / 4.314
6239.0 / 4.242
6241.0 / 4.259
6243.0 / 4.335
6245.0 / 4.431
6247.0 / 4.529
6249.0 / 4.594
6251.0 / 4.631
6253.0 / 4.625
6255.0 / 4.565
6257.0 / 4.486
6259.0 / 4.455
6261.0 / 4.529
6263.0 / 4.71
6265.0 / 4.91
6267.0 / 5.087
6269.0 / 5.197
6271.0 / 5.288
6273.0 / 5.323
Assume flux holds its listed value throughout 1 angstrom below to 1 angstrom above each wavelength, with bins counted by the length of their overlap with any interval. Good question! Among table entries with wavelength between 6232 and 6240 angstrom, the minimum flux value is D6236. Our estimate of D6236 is 4.242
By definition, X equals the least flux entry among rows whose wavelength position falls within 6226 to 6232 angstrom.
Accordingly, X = 4.285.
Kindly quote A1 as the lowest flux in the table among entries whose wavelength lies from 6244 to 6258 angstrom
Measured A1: 4.431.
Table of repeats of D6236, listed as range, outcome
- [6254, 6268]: 4.455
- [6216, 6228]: 4.098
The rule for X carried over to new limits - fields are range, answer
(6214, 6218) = 4.236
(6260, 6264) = 4.529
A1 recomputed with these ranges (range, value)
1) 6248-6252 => 4.594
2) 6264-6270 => 4.91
